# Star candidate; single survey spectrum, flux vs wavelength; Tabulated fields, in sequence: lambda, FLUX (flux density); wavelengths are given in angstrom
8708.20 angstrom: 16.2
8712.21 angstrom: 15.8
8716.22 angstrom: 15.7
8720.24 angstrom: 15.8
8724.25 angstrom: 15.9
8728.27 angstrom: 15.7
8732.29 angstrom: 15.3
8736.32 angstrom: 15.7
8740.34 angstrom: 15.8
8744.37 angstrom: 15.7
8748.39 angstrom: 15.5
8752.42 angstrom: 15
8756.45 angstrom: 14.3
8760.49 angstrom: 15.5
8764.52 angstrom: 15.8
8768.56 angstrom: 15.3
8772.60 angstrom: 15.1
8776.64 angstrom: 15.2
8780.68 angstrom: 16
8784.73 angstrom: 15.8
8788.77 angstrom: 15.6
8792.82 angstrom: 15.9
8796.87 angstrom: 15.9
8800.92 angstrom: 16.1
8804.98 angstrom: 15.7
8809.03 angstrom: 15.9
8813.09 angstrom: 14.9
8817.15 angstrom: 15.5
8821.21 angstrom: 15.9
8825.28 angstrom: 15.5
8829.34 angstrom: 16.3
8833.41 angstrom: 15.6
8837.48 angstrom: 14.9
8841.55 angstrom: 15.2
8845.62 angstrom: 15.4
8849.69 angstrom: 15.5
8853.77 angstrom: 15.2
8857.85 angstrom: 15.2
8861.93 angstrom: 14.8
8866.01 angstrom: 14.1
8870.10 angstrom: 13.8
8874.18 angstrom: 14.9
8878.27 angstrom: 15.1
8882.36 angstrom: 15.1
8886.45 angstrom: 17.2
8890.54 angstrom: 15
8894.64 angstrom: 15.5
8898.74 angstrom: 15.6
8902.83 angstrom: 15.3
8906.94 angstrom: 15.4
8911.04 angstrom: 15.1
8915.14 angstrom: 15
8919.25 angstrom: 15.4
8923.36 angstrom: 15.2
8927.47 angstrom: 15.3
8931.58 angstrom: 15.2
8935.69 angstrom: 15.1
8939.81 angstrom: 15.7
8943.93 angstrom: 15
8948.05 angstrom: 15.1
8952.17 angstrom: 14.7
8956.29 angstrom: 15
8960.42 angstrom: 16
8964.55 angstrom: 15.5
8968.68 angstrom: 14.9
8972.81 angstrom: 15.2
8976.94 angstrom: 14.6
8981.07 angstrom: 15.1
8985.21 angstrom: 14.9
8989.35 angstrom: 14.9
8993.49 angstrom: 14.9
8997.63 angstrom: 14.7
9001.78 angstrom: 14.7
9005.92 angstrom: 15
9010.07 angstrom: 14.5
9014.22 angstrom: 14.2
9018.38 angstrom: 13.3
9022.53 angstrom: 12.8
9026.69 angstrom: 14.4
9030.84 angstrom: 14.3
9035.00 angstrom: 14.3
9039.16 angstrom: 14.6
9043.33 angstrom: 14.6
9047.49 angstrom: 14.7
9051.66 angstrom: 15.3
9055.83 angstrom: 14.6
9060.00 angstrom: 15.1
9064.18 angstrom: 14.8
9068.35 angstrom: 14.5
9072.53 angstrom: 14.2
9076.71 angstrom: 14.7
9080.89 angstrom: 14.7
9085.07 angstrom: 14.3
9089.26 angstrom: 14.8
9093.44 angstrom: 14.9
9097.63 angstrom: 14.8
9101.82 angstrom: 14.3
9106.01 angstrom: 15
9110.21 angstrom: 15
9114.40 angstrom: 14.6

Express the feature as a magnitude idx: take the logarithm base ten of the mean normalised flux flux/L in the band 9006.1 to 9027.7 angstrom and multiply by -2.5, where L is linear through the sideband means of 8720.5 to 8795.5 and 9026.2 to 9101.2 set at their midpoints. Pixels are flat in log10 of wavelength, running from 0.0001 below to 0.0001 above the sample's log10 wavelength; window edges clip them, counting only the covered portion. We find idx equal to 0.07 mag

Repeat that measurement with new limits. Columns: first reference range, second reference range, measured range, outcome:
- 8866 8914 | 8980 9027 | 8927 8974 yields -0.03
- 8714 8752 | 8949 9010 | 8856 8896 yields 0.01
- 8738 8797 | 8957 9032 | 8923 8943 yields -0.03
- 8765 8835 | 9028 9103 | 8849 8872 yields 0.05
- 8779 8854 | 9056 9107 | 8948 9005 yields 0.00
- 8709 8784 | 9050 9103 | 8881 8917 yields -0.02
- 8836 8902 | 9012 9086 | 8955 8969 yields -0.05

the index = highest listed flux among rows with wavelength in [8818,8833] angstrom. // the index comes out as 16.3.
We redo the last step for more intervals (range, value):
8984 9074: 15.3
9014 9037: 14.4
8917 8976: 16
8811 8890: 17.2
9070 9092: 14.8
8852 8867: 15.2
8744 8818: 16.1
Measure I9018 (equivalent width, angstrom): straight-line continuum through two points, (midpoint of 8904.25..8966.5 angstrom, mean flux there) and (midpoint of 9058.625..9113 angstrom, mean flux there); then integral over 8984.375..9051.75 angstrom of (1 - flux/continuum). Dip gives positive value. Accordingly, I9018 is 2.25 angstrom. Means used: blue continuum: 15.2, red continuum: 14.7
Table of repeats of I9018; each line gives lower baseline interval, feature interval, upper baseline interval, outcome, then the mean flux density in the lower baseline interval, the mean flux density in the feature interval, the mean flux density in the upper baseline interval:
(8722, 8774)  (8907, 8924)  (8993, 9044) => -0.5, 15.4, 15.2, 14.3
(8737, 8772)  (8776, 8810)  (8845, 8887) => -1.2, 15.4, 15.8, 15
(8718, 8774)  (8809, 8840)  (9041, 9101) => -0.5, 15.5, 15.5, 14.7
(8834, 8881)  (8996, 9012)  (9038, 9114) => 0.1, 14.9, 14.7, 14.7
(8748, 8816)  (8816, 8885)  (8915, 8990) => 0.8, 15.5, 15.2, 15.2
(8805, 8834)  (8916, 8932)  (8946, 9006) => 0.0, 15.7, 15.3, 15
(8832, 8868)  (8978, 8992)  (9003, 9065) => -0.3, 15.1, 14.9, 14.4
